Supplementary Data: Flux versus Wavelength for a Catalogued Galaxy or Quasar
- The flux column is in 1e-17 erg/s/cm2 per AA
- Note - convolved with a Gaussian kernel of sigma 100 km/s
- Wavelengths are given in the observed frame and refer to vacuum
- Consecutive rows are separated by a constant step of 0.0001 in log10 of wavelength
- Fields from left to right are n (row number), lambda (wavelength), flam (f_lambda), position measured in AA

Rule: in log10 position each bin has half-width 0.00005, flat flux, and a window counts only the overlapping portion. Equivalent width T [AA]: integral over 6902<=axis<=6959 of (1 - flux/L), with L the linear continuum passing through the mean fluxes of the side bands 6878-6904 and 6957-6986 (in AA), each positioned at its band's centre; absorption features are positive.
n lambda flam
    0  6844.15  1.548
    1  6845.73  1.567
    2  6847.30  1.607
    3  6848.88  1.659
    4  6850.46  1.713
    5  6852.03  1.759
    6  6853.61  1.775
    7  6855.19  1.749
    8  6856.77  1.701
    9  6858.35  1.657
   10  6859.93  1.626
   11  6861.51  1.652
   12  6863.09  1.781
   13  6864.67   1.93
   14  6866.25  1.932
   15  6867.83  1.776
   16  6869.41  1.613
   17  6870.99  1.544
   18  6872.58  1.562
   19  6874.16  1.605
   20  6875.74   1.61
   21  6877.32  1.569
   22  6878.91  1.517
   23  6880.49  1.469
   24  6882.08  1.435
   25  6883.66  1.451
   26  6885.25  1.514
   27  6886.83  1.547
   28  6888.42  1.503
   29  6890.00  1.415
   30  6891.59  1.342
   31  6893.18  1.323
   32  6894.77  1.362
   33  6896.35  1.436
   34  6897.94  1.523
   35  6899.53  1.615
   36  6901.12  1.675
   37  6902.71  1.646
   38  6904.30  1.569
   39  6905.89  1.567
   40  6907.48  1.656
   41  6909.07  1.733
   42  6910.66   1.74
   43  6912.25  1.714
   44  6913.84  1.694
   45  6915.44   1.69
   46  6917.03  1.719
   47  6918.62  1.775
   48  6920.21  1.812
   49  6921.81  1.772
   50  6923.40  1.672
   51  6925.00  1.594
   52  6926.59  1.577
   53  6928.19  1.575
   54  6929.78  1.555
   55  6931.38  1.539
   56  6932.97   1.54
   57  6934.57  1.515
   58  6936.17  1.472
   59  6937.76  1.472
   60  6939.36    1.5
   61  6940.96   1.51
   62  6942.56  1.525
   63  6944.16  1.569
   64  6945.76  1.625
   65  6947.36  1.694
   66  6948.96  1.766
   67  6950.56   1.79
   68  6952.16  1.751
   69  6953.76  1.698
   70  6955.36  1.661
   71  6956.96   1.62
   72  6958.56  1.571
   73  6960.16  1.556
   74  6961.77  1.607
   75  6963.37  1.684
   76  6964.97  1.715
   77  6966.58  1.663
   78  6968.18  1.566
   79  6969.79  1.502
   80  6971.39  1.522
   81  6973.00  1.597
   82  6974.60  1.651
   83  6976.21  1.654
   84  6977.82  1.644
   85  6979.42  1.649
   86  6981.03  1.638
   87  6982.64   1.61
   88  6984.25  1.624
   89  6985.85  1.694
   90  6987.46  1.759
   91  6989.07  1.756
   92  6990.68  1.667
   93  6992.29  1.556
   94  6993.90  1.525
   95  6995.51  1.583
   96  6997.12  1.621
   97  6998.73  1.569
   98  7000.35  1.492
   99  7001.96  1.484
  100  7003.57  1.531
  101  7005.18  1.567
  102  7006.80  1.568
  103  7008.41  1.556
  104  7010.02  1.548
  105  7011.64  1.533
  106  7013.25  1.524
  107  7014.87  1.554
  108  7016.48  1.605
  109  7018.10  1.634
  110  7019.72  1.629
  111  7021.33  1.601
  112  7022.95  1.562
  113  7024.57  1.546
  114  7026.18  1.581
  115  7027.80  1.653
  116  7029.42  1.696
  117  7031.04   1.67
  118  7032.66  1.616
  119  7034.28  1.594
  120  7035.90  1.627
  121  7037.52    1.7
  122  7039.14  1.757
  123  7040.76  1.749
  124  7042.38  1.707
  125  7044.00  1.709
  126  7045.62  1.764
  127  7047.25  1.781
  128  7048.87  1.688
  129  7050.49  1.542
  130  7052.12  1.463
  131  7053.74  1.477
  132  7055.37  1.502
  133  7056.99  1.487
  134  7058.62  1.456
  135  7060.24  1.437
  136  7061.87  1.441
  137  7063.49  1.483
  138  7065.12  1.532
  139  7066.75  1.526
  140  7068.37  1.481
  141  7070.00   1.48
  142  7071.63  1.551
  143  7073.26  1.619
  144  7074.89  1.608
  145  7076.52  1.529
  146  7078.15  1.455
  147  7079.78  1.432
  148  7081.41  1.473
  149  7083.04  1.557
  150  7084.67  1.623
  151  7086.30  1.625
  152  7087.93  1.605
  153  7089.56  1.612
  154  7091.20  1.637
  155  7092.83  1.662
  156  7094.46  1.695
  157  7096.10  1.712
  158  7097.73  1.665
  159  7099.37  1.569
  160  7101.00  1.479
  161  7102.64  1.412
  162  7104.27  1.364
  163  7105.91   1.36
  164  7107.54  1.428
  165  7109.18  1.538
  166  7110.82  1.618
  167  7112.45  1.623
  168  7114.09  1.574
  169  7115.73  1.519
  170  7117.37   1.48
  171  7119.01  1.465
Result -3.1 AA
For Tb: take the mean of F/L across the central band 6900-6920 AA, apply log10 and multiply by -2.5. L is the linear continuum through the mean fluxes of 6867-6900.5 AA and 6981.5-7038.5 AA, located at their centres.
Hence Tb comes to -0.10 mag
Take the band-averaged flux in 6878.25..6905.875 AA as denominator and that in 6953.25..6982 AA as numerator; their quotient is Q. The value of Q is 1.09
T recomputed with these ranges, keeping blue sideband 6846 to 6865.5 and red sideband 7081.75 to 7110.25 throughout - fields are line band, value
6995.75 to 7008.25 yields 0.5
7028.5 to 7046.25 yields -1.0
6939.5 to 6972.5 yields 0.5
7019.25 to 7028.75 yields 0.1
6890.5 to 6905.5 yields 1.7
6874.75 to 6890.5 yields 1.8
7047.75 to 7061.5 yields 0.7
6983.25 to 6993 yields -0.3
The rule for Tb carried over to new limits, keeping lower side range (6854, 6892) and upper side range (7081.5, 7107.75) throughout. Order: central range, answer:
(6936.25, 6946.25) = 0.048 mag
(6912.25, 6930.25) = -0.054 mag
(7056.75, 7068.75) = 0.064 mag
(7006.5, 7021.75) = 0.003 mag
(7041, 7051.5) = -0.082 mag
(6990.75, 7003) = 0.020 mag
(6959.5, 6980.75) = -0.019 mag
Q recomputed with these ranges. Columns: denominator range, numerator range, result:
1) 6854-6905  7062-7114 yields 0.98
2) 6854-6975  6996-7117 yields 0.98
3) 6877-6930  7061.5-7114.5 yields 0.98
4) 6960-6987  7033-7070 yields 0.97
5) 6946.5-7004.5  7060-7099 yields 0.96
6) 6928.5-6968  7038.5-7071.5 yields 0.98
